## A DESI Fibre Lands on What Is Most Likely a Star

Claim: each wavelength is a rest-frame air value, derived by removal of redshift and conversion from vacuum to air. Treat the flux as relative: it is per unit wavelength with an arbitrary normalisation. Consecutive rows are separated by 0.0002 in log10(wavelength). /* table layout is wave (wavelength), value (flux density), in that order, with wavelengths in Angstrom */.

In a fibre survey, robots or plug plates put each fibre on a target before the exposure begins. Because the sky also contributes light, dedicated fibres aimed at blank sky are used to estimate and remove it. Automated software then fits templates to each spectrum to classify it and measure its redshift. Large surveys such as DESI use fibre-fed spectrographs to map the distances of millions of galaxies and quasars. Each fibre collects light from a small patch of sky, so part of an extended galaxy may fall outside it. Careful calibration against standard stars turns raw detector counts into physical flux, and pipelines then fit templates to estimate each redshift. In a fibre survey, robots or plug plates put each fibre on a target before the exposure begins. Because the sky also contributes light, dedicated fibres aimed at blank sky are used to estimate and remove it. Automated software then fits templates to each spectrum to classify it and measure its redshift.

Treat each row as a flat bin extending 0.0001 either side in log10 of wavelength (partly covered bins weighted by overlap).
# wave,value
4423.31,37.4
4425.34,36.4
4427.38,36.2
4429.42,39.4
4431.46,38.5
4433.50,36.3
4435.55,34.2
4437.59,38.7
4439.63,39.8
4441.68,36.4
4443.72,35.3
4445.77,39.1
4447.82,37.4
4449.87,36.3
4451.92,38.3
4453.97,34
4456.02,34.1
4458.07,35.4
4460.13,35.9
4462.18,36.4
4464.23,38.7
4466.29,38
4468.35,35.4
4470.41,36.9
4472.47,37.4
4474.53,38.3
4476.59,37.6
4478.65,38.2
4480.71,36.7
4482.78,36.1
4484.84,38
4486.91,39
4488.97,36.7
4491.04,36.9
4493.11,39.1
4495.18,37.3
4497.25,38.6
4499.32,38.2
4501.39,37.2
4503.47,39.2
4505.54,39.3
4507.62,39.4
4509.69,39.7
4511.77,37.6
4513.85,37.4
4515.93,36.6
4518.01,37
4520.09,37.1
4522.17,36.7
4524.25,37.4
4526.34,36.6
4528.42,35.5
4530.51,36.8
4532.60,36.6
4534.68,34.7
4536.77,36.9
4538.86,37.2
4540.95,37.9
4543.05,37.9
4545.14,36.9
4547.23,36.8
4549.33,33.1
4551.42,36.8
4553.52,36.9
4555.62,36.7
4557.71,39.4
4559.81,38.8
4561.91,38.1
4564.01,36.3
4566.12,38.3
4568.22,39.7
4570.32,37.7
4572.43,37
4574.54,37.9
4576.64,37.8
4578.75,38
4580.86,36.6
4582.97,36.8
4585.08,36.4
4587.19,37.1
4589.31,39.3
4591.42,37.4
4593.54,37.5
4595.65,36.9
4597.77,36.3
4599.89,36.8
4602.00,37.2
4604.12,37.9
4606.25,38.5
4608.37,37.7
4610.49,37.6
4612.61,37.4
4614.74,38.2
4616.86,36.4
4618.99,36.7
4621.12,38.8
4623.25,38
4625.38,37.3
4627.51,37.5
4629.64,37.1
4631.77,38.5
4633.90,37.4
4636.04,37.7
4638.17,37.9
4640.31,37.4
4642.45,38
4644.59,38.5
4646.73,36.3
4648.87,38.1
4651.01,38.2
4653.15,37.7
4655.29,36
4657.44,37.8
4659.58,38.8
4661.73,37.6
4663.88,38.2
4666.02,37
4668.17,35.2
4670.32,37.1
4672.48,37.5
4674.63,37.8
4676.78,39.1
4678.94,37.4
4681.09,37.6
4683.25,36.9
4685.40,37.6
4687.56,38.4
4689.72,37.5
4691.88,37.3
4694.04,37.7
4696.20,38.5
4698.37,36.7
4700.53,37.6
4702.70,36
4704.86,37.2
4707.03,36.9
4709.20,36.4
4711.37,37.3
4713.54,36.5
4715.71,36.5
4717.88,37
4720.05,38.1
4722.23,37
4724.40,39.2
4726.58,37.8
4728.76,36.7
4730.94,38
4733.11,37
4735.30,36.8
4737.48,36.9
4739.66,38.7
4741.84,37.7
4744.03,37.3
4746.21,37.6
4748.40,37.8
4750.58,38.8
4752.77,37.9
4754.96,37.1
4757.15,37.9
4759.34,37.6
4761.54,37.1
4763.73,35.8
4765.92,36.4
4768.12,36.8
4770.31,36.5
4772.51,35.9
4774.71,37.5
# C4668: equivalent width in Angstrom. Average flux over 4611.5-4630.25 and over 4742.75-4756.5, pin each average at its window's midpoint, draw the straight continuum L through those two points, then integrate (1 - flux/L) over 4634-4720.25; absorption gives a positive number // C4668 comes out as 0.4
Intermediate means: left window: 37.5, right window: 37.8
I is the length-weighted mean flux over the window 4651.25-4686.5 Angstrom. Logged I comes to 37.5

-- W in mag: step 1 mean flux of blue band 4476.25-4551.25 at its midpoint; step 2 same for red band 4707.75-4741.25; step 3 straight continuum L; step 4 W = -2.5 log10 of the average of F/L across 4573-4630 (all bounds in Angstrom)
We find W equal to -0.004 mag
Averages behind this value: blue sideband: 37.3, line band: 37.4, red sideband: 37.3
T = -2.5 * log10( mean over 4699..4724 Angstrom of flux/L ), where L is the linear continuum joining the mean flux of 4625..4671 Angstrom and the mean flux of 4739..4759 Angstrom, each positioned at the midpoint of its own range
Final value 0.021 mag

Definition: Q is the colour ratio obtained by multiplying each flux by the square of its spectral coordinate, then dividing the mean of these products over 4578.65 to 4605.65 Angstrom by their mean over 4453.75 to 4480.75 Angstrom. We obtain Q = 1.07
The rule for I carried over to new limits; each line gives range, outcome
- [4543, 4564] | 37.1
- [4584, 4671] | 37.5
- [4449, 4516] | 37.4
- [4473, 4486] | 37.5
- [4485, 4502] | 37.9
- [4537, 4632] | 37.4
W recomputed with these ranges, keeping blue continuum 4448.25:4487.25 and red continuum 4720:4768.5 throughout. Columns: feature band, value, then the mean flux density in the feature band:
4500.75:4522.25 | -0.03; 38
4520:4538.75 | 0.01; 36.5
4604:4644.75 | -0.01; 37.7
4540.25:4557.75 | 0.01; 36.8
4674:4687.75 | -0.01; 37.8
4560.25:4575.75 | -0.02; 37.9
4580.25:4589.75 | 0.00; 37.1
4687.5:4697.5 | -0.01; 37.8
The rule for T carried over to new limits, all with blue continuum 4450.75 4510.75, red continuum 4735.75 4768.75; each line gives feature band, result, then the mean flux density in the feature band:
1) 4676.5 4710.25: 0.00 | 37.4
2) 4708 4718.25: 0.02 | 36.7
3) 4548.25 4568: 0.01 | 37.3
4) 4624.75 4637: 0.00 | 37.6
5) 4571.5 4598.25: 0.00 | 37.3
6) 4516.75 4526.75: 0.01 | 37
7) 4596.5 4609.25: 0.00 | 37.4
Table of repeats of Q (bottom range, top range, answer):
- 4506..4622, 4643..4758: 1.06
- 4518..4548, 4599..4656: 1.06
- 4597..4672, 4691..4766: 1.04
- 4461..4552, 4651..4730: 1.09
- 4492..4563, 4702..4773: 1.09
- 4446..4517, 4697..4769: 1.11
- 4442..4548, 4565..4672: 1.07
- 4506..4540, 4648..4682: 1.08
